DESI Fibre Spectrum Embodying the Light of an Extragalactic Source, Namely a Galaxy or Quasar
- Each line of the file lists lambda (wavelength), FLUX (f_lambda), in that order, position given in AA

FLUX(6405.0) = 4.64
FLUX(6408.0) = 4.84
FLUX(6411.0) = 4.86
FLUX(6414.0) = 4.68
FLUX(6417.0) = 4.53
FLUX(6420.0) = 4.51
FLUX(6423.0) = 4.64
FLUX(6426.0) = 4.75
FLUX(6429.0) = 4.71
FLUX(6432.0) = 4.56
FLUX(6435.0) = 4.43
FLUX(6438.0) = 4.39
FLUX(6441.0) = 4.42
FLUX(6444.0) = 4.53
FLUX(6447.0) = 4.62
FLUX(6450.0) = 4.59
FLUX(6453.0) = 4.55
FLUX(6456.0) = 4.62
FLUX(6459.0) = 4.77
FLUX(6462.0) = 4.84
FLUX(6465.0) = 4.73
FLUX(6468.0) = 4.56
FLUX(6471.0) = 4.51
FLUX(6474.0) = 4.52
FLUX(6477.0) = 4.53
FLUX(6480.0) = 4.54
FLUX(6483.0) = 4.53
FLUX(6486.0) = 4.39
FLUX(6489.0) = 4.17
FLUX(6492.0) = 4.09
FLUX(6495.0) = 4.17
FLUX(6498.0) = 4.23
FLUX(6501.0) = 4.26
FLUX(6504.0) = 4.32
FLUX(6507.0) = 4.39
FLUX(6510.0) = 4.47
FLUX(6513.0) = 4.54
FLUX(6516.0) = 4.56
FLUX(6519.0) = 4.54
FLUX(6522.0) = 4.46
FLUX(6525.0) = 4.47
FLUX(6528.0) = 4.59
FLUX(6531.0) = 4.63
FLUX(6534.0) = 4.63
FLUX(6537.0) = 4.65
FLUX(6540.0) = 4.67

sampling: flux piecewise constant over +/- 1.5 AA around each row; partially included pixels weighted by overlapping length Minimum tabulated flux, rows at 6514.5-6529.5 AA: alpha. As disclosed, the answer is 4.46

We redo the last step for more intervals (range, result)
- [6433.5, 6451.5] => 4.39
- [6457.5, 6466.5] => 4.73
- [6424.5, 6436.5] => 4.43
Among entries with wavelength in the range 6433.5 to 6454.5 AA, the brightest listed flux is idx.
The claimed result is 4.62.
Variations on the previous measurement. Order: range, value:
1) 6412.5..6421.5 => 4.68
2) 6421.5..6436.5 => 4.75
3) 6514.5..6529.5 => 4.59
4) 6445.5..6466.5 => 4.84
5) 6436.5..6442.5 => 4.42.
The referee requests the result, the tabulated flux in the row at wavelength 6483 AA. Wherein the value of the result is 4.53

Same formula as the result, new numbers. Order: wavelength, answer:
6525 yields 4.47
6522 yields 4.46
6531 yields 4.63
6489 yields 4.17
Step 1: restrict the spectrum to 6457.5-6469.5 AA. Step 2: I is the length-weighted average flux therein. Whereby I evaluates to 4.73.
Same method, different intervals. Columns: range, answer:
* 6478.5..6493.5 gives 4.34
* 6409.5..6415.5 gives 4.77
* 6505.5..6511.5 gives 4.43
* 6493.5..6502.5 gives 4.22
